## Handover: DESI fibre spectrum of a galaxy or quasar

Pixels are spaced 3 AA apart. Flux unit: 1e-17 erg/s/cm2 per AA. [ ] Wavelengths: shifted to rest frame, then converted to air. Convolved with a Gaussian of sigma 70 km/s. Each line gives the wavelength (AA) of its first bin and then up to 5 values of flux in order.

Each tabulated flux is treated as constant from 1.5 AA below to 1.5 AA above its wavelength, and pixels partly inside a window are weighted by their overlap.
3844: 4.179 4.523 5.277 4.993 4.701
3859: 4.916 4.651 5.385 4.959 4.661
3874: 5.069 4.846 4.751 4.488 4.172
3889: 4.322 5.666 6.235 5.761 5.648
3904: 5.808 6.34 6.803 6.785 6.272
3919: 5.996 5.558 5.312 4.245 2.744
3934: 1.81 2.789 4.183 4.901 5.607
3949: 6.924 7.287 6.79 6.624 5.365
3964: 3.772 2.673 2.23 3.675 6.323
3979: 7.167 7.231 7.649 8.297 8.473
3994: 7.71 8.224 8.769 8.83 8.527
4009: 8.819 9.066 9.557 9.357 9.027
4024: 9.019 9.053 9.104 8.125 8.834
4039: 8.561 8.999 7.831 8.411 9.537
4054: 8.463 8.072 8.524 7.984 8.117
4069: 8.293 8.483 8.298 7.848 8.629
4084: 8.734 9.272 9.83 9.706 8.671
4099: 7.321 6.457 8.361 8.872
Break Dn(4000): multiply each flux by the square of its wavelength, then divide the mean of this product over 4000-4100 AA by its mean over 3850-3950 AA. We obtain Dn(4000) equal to 1.85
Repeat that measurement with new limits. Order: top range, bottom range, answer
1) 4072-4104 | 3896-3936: 1.75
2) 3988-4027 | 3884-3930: 1.64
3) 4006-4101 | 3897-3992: 1.66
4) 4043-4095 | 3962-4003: 1.40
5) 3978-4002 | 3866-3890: 1.80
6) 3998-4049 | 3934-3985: 1.75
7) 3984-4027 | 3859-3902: 1.84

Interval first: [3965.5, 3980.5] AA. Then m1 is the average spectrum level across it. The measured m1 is 4.41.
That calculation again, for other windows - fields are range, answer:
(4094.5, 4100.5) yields 8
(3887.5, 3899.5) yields 5.5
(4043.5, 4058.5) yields 8.46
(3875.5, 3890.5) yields 4.52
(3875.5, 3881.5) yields 4.8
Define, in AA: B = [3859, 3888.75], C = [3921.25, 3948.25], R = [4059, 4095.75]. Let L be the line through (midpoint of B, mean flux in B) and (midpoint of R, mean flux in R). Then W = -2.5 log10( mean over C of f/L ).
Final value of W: 0.38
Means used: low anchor 4.76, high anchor 8.65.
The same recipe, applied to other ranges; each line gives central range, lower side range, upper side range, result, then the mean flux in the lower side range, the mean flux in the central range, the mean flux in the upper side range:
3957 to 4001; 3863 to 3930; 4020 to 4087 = 0.14 mag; 5.39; 6.25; 8.56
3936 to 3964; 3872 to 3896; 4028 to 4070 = 0.15 mag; 4.91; 5.56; 8.5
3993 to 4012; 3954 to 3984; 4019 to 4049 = -0.22 mag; 5.2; 8.55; 8.71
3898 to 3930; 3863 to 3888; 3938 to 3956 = -0.09 mag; 4.78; 5.82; 5.84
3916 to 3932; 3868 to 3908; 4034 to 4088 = 0.18 mag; 5.19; 4.98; 8.48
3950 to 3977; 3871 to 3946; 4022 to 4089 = 0.25 mag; 5.03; 4.98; 8.57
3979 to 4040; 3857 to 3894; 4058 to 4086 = -0.19 mag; 4.84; 8.58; 8.34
